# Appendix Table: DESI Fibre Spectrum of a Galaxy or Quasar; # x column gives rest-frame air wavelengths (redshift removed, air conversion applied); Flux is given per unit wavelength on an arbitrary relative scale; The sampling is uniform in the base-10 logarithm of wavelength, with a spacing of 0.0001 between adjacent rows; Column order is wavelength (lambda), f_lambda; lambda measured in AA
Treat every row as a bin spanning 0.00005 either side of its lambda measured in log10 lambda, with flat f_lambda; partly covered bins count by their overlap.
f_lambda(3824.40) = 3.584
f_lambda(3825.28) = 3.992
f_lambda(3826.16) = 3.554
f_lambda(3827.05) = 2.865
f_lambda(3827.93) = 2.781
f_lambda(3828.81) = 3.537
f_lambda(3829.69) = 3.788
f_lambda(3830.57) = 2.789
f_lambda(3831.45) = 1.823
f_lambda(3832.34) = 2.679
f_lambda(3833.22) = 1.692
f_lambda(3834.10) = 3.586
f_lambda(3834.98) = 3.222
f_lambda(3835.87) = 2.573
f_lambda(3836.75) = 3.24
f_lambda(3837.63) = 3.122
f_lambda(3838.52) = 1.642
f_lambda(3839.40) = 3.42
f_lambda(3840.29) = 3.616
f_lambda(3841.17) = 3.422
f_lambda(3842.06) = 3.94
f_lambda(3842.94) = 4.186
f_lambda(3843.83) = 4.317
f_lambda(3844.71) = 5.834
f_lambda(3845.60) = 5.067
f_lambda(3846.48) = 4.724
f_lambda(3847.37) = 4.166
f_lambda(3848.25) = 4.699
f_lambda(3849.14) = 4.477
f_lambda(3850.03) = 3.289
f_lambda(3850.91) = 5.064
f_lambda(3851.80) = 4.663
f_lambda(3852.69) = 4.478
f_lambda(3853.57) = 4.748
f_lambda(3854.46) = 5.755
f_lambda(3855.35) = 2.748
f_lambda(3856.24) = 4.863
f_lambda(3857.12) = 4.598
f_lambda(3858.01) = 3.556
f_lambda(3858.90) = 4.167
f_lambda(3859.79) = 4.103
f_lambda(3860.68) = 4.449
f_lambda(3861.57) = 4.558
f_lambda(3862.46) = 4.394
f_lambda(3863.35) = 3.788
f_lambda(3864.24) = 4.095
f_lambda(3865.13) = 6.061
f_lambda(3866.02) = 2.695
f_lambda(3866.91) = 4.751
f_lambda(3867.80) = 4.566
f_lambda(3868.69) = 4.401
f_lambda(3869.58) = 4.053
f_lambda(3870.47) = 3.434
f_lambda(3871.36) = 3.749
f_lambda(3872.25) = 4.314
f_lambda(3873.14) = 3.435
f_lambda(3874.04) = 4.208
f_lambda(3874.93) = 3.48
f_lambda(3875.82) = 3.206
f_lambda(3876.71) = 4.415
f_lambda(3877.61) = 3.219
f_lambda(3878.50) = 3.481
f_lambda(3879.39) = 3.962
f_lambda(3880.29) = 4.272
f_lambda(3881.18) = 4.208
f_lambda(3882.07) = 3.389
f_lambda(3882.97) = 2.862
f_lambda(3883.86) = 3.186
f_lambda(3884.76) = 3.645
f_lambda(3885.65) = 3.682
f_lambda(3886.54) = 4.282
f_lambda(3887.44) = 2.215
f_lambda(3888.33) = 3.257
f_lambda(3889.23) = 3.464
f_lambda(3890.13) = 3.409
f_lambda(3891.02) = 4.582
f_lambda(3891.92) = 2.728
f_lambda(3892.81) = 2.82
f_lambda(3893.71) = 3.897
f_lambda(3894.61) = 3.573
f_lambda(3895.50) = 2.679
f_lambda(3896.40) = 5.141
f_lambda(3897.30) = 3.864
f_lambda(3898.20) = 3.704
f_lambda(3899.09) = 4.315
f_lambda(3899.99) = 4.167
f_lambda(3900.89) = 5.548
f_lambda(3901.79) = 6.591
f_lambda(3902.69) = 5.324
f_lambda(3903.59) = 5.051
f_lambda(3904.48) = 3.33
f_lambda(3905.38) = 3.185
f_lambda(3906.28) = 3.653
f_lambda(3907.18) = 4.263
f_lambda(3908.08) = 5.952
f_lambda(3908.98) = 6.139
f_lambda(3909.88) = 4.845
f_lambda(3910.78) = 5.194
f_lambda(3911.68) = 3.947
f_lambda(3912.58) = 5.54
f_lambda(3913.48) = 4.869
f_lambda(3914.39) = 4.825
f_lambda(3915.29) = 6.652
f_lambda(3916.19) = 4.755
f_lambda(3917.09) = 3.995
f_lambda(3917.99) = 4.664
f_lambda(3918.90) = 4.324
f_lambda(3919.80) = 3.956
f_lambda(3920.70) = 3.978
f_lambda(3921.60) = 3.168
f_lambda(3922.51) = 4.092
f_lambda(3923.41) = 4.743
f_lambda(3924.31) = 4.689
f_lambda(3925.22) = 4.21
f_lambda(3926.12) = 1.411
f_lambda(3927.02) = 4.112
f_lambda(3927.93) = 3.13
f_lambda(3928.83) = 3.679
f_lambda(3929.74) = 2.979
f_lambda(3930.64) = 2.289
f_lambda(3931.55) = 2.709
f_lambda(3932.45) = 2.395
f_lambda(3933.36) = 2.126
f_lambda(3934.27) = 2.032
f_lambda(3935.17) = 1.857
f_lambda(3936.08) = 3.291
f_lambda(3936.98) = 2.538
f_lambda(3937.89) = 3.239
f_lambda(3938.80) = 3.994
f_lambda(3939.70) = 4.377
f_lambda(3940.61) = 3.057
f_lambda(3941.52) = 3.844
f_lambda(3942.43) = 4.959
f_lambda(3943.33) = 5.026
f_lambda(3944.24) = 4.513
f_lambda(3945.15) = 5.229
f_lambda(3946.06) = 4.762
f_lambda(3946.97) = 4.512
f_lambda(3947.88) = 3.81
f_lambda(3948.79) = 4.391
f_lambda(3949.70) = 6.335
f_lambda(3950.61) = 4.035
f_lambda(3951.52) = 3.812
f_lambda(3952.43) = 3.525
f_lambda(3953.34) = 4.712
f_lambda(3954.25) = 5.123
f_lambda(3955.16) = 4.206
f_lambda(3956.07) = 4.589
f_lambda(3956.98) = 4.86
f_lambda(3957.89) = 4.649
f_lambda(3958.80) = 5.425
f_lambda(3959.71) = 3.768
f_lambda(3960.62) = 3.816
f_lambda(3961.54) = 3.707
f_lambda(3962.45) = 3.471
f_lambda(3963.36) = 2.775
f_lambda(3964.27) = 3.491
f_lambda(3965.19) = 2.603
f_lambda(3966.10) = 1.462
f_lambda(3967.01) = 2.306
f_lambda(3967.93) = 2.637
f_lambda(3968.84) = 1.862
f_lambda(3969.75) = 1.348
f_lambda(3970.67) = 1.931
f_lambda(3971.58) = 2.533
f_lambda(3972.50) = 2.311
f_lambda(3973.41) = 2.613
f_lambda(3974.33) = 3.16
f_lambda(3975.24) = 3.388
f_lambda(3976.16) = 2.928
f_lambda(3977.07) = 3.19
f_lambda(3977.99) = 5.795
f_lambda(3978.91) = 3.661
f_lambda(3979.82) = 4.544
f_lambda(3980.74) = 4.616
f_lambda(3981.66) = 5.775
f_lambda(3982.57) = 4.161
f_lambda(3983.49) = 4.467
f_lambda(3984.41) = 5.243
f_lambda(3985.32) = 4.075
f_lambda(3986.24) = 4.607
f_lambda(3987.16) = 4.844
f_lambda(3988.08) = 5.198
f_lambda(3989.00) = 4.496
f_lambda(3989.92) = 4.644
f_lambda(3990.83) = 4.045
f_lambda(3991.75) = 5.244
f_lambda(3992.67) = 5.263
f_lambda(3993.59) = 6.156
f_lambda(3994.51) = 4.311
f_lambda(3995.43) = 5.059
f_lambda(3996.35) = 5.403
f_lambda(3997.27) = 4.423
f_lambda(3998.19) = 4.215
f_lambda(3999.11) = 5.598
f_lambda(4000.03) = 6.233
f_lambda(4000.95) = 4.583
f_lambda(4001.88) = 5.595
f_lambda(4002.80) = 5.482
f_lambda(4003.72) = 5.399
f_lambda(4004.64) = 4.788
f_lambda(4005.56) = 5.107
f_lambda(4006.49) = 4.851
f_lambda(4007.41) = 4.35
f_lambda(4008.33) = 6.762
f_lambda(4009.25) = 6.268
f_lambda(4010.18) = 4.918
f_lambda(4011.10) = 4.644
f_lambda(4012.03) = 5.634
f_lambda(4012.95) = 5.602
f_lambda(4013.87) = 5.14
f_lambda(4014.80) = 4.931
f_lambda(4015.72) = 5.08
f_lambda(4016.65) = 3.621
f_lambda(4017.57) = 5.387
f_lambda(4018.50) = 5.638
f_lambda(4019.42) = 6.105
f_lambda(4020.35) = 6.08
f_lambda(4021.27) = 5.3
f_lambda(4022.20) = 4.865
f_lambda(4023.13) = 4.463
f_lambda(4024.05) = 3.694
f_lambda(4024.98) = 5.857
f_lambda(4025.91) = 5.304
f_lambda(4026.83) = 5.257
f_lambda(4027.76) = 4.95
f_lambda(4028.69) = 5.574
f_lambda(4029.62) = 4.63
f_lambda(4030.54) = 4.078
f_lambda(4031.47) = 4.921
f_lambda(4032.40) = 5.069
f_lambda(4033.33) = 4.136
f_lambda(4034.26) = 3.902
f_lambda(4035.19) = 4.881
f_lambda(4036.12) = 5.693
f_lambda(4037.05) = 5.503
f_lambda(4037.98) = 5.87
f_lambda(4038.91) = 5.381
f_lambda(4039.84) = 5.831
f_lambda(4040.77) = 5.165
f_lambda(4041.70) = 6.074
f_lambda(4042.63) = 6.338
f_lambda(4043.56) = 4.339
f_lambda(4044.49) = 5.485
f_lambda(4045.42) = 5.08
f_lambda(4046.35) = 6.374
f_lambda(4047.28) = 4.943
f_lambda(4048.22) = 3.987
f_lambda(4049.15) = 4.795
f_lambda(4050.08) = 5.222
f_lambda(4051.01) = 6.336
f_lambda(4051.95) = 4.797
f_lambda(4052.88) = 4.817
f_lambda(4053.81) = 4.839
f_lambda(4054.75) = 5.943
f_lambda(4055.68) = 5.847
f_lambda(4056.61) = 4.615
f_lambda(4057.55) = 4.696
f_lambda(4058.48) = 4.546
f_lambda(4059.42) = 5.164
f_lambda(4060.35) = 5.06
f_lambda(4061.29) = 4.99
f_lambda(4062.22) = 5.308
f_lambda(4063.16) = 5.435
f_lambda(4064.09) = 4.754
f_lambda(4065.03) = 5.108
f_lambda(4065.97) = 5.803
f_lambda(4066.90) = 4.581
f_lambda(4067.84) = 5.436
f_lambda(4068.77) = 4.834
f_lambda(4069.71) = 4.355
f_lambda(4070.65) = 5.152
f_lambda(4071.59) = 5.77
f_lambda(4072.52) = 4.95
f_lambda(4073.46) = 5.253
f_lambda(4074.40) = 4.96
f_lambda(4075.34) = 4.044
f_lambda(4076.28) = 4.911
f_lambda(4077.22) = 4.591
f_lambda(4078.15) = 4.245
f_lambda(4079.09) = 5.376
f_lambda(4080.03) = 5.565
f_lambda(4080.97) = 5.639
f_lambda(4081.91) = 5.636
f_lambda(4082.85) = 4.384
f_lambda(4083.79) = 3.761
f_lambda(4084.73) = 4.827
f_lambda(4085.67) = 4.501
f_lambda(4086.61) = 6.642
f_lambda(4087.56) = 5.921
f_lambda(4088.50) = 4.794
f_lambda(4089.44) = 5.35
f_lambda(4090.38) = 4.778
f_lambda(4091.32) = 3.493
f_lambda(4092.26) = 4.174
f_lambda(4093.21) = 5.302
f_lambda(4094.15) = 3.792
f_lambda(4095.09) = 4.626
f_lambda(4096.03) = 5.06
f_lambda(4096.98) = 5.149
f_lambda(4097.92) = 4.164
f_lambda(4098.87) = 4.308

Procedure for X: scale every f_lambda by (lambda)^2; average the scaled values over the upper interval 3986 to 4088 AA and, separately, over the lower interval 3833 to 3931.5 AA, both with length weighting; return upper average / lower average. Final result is 1.37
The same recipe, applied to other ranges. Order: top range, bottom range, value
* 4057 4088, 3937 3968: 1.33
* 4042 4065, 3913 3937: 1.52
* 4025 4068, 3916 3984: 1.47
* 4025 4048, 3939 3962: 1.22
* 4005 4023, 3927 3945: 1.65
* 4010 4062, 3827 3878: 1.45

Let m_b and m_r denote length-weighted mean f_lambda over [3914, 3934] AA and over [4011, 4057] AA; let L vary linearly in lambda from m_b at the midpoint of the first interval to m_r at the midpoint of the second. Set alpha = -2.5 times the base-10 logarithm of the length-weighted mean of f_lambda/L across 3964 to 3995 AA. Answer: 0.183 mag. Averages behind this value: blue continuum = 3.75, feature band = 3.8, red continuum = 5.17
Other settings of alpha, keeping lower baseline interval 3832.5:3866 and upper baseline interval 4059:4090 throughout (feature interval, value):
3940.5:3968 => 0.11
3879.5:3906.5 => 0.10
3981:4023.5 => -0.08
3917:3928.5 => 0.13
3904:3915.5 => -0.11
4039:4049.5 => -0.08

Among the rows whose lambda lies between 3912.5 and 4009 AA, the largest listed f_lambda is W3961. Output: 6.762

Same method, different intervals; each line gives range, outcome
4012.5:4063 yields 6.374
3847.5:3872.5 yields 6.061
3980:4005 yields 6.233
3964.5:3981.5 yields 5.795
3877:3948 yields 6.652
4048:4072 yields 6.336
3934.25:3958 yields 6.335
